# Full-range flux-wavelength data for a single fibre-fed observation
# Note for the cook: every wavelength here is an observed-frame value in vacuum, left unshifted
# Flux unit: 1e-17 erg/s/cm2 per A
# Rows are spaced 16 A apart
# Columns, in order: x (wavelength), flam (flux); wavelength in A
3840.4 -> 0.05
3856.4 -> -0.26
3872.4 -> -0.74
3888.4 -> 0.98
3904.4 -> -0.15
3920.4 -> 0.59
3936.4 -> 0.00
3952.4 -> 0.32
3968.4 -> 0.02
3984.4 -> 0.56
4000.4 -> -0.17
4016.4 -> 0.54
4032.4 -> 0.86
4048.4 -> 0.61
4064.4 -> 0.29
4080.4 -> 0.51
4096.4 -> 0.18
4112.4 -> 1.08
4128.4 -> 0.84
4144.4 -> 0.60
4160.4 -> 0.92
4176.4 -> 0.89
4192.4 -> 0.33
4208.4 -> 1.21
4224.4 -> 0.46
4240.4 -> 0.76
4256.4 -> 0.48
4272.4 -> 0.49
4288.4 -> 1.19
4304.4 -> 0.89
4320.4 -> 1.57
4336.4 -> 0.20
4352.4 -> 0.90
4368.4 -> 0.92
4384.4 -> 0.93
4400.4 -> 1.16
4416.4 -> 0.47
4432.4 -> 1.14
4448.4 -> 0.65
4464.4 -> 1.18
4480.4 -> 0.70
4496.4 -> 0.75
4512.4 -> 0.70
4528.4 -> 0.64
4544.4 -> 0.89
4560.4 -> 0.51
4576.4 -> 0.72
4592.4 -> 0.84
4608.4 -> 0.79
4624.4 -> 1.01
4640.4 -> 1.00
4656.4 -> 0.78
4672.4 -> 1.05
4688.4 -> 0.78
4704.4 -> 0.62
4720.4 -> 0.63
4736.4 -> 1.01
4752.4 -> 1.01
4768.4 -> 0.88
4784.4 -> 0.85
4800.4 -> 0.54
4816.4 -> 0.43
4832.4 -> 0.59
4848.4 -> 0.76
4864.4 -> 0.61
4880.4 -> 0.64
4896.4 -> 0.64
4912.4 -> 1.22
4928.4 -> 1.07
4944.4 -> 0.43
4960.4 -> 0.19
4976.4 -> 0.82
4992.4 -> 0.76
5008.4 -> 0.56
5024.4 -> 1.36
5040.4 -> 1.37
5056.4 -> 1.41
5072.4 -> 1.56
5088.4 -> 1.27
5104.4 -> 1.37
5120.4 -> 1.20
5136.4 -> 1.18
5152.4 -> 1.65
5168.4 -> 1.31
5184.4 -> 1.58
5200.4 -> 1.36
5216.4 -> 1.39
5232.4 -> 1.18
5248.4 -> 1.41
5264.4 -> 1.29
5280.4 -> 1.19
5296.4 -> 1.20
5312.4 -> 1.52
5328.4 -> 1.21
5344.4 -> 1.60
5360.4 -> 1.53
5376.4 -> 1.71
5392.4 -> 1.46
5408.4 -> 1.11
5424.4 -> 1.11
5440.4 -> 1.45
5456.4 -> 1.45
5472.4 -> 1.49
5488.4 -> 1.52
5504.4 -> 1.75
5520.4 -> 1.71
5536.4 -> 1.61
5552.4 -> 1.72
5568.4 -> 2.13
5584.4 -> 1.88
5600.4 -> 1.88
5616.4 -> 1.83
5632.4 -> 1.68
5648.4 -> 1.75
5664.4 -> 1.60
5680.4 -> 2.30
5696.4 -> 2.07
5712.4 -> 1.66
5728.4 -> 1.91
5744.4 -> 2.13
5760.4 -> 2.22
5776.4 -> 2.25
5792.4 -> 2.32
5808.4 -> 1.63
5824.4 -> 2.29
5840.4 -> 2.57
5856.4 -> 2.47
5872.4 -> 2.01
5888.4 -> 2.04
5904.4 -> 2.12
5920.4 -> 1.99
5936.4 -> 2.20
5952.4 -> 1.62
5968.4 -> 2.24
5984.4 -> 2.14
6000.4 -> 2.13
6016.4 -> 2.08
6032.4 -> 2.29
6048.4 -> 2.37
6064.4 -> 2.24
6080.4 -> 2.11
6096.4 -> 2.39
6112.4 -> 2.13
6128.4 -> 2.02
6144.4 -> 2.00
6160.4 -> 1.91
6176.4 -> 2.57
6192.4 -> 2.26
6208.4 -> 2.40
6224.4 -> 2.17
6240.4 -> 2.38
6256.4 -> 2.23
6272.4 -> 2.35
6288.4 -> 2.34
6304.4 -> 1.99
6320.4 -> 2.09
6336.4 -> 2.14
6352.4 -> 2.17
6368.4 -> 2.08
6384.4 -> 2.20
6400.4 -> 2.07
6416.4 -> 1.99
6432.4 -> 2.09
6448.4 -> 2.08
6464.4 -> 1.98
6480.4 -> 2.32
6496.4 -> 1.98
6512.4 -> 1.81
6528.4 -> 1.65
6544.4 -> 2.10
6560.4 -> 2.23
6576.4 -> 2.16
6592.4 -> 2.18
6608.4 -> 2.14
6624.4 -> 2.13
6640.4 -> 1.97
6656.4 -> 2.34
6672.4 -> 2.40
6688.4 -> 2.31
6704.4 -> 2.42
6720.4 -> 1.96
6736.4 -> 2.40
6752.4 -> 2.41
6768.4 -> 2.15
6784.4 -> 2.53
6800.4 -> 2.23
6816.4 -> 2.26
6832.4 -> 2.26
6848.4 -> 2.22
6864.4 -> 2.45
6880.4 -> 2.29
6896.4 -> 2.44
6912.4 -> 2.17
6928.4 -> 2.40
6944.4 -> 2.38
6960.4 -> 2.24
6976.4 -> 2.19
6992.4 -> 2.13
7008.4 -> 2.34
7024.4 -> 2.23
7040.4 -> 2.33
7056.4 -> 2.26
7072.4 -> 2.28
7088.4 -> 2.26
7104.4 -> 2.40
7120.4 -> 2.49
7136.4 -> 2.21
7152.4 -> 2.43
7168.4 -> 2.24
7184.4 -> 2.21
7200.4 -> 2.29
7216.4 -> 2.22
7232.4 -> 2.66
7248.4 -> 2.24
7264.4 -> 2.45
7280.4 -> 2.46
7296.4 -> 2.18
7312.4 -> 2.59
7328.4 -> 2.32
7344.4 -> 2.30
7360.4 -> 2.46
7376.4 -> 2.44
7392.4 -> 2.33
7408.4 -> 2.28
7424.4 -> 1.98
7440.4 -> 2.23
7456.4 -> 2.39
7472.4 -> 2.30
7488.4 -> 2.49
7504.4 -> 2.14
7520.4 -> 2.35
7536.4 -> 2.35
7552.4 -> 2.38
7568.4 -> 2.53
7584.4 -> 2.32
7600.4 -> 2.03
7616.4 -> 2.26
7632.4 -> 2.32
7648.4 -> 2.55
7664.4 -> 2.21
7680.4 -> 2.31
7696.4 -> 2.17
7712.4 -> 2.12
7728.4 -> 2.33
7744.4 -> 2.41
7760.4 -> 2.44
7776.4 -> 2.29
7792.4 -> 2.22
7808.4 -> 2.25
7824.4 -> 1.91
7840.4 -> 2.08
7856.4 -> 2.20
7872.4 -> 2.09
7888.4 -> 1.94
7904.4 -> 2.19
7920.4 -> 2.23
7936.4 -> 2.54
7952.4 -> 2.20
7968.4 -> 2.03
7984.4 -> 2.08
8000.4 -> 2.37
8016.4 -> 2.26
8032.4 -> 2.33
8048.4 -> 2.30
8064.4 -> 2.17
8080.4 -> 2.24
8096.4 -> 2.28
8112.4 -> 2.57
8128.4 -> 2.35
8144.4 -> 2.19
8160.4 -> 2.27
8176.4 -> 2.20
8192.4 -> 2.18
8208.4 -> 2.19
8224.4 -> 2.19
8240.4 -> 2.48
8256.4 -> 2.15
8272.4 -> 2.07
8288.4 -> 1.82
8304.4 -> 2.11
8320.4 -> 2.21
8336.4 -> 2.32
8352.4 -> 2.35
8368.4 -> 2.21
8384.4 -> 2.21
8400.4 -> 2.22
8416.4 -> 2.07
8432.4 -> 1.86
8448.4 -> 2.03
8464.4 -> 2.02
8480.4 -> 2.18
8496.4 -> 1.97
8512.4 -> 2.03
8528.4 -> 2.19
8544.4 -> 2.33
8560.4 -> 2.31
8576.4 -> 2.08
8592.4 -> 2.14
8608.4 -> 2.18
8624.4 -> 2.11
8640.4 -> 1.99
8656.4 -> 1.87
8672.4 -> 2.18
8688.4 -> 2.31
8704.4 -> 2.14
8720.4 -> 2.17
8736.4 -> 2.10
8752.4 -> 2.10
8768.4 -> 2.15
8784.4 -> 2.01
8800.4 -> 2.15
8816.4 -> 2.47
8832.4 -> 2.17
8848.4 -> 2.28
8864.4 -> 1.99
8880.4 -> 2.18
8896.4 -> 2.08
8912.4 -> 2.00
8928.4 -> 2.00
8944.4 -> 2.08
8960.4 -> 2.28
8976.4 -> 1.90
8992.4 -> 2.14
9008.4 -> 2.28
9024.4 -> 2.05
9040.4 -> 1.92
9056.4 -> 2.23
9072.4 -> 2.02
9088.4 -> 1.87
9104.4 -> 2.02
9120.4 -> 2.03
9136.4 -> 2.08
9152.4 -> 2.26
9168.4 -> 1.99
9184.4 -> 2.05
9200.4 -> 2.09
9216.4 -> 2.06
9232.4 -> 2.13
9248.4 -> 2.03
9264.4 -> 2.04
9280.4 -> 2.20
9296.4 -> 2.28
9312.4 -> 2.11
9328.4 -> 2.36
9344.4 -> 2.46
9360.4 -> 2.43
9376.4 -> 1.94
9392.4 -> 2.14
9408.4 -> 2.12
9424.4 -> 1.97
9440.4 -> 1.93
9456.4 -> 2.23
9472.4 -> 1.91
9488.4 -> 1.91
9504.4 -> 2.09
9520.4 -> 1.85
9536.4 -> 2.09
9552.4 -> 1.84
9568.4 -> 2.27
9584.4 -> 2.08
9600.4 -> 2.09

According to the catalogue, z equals 0.260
